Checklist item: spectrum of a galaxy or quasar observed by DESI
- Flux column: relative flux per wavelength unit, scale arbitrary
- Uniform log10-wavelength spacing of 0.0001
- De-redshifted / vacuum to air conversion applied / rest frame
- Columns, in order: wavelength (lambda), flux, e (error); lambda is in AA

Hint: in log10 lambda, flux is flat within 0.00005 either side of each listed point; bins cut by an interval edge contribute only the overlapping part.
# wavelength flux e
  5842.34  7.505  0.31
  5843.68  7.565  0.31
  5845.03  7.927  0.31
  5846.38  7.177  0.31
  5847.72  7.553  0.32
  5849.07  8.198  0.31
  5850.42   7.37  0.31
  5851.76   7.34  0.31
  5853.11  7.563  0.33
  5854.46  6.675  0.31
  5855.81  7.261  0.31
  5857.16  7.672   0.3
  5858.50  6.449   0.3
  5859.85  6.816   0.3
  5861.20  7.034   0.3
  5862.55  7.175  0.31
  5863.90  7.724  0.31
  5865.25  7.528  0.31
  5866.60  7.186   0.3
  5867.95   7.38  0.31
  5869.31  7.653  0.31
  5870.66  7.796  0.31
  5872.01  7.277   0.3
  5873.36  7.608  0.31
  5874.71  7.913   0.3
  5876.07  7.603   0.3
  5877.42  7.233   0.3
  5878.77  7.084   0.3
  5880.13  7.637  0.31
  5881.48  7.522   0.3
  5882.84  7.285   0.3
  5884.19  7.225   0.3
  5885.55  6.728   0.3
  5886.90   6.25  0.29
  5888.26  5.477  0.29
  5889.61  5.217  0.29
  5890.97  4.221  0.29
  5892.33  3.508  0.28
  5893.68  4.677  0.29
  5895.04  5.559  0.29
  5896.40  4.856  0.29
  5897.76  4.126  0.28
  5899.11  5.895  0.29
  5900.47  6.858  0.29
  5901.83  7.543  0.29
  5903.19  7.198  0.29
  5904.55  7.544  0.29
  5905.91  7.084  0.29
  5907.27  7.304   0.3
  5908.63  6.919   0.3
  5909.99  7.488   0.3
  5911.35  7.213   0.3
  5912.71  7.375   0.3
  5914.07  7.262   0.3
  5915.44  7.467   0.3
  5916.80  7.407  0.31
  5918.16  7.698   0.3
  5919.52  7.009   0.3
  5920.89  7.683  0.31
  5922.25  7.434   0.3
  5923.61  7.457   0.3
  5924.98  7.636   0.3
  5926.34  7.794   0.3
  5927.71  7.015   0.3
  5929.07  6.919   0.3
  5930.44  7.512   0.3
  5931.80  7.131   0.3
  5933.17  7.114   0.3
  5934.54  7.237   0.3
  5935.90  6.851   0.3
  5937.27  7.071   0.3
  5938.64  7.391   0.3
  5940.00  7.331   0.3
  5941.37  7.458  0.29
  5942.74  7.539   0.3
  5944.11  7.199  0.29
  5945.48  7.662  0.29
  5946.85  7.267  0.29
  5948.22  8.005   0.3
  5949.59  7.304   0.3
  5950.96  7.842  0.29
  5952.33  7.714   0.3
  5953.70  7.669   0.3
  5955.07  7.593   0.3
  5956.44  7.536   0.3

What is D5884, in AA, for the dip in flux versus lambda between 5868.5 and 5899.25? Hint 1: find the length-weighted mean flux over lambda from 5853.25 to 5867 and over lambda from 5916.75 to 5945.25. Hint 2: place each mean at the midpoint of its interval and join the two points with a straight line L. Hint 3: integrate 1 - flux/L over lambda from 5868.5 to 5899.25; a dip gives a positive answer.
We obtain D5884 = 3.6 AA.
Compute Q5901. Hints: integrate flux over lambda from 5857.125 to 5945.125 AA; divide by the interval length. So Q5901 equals 6.96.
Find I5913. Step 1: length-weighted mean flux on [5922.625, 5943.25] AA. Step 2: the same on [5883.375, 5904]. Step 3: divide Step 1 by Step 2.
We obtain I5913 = 1.28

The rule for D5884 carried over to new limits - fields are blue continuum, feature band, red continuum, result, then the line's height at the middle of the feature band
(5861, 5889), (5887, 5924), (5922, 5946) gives 4.0 AA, 7.28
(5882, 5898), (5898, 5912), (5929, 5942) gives -2.2 AA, 6.05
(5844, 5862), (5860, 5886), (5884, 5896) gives -4.9 AA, 6.25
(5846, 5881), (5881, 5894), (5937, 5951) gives 2.8 AA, 7.41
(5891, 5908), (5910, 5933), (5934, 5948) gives -2.4 AA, 6.68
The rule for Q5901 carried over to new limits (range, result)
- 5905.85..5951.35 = 7.36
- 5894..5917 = 6.72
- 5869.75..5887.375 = 7.34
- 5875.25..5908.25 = 6.33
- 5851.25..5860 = 7.12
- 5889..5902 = 5.16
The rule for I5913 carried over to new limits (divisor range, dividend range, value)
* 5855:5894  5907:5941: 1.07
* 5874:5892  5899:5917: 1.08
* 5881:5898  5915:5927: 1.34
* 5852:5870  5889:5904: 0.75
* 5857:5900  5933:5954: 1.13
